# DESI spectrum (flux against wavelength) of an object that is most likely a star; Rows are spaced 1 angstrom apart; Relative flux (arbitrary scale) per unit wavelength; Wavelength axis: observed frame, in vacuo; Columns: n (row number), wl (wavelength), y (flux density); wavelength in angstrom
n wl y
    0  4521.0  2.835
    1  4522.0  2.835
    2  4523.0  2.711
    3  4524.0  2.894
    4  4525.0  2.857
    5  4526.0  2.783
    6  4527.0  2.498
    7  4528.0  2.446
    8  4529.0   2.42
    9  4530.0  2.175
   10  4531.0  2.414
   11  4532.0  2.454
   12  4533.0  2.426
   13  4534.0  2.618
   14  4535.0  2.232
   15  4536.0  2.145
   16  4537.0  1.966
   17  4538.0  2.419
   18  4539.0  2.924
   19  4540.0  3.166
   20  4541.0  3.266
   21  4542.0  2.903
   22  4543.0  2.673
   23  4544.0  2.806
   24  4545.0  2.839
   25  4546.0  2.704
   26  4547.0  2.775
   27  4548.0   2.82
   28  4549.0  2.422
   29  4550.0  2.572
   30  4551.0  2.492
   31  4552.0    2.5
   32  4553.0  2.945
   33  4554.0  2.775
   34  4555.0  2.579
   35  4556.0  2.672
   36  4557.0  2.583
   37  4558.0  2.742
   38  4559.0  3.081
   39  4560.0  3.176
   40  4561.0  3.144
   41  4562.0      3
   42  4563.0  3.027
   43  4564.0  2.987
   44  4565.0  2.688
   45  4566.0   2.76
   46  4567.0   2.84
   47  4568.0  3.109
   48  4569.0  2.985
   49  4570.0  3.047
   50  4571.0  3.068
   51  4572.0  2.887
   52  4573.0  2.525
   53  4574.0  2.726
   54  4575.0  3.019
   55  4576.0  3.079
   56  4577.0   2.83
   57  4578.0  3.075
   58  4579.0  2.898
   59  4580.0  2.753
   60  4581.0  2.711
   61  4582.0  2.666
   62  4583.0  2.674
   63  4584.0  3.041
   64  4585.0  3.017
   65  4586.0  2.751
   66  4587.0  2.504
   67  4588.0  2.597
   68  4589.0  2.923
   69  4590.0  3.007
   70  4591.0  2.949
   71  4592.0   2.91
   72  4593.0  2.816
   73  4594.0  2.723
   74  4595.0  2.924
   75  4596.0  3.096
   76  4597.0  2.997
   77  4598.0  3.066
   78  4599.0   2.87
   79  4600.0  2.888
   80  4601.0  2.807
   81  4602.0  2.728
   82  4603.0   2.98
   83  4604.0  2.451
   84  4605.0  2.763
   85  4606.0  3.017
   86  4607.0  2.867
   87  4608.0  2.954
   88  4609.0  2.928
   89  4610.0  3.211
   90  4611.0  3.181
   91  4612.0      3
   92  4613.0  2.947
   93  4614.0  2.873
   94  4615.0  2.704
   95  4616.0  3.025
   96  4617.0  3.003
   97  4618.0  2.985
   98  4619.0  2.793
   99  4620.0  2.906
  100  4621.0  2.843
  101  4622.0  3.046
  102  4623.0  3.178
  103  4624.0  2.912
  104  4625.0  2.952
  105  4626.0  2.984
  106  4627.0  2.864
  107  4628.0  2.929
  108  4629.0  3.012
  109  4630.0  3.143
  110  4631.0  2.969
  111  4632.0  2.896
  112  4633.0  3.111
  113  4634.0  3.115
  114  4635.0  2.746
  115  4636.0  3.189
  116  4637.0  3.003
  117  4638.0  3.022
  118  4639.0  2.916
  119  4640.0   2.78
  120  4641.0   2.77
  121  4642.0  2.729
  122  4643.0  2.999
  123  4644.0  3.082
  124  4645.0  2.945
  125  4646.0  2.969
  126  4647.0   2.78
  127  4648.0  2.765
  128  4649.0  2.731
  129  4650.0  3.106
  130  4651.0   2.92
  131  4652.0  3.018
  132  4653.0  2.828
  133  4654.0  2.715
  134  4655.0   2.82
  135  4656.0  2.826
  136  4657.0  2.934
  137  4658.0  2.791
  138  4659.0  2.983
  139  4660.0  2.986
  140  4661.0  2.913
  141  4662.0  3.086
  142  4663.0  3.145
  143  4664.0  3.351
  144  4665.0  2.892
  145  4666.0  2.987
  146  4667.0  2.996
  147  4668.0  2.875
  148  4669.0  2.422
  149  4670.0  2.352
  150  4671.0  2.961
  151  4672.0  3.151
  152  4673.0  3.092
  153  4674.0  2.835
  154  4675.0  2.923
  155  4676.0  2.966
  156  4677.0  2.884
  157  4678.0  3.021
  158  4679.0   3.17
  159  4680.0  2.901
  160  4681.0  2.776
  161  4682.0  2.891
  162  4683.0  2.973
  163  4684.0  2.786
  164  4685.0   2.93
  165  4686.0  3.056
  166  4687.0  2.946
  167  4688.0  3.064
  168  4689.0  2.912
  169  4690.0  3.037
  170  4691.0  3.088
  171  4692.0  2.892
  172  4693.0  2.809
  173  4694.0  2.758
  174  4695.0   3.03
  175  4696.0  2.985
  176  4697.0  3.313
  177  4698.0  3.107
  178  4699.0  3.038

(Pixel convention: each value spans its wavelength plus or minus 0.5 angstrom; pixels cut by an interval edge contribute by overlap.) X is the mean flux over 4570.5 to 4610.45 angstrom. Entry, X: 2.87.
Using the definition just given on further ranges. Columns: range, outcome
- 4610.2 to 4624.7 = 2.96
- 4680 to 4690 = 2.93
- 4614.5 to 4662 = 2.93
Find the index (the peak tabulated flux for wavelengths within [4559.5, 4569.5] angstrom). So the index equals 3.176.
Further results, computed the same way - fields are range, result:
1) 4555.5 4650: 3.211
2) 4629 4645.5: 3.189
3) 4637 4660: 3.106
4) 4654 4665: 3.351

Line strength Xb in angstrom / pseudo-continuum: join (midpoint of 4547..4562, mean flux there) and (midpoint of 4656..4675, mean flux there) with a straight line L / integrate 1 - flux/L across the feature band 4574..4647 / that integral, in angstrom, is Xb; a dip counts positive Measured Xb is -1.8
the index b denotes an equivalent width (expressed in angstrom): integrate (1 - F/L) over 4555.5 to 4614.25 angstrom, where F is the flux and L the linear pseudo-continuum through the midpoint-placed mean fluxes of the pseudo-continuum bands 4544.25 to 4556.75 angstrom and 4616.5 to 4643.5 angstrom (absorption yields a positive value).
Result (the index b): -2.0 angstrom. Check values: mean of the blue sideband 2.68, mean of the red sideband 2.96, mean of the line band 2.89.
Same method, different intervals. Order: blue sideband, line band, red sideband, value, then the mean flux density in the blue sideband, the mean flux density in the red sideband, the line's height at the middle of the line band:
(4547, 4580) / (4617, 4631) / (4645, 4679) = -0.4 angstrom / 2.84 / 2.91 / 2.89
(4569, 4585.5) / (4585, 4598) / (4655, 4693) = 0.1 angstrom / 2.88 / 2.94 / 2.89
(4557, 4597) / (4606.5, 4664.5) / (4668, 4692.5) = -0.9 angstrom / 2.89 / 2.92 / 2.9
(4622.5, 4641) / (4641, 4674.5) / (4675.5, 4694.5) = 0.6 angstrom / 2.98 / 2.94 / 2.96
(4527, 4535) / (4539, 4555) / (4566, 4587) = -1.3 angstrom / 2.41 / 2.87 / 2.58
